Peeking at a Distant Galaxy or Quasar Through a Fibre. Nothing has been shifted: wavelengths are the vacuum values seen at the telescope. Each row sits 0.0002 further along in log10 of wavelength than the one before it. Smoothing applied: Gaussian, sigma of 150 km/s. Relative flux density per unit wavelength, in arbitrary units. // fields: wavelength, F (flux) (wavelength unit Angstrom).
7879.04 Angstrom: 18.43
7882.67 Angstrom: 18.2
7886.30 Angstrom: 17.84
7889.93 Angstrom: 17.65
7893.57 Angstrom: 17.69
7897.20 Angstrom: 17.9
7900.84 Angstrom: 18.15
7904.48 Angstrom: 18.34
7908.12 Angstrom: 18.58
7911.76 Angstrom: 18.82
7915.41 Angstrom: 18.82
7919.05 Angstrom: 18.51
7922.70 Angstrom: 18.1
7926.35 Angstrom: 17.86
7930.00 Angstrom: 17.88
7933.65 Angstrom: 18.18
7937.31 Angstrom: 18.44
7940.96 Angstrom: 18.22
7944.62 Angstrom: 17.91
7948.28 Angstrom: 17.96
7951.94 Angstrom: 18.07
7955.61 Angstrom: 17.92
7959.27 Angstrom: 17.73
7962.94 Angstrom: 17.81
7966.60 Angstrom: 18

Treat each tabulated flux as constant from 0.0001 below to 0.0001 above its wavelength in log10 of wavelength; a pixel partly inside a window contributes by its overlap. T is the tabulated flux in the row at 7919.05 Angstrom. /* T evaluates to 18.51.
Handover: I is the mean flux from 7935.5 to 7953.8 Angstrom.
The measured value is 18.1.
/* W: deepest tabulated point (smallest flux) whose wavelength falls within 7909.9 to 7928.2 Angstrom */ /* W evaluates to 17.86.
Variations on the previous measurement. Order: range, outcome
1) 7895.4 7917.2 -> 17.9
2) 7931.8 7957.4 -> 17.91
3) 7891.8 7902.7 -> 17.69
